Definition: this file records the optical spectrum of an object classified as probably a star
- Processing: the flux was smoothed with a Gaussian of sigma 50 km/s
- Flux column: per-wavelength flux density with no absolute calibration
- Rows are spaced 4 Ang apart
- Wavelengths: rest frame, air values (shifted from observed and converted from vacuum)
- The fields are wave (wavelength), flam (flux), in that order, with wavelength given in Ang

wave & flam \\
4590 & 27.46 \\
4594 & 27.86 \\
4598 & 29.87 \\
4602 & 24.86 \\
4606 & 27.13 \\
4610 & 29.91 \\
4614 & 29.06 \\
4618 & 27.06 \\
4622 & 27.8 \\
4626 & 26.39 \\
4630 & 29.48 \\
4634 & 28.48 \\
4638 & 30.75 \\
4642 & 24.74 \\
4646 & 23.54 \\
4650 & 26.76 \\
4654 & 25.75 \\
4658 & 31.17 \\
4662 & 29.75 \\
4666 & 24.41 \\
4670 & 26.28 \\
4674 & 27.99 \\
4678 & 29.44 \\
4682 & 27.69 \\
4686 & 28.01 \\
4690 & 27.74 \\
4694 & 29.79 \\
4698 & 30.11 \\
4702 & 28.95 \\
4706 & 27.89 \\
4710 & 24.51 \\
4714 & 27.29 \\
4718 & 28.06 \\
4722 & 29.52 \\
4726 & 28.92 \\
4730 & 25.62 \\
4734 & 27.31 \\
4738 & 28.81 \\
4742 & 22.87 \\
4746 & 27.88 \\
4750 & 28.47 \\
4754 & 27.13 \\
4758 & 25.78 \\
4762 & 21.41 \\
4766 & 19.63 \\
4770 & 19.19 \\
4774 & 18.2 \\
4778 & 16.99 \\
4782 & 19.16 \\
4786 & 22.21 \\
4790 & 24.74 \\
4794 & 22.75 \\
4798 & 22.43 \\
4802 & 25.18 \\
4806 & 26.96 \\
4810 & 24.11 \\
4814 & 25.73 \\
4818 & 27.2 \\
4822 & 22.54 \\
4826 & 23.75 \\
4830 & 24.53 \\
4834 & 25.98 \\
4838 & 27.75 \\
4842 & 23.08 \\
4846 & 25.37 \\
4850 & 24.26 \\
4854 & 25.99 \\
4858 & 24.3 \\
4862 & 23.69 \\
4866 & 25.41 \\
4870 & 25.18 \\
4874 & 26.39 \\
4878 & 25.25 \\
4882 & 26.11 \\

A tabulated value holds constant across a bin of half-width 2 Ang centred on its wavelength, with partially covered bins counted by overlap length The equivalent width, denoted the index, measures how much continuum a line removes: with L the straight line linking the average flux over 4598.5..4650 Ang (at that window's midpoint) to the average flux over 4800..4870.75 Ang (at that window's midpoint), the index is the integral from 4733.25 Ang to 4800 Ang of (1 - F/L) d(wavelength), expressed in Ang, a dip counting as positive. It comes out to 6.98 Ang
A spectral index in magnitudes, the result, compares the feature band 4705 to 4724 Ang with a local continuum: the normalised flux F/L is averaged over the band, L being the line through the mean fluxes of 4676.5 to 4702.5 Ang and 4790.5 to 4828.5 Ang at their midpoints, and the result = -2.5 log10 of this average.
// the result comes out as 0.02 mag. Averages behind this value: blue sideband 28.8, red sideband 24.5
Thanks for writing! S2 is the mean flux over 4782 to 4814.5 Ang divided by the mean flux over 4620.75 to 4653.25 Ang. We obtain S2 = 0.88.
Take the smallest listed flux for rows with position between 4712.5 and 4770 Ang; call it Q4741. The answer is 19.19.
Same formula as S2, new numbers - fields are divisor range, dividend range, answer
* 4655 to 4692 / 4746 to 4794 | 0.80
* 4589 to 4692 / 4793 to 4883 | 0.90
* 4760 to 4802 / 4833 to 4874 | 1.20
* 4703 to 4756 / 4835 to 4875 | 0.92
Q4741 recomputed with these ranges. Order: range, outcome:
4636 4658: 23.54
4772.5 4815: 16.99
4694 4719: 24.51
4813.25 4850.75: 22.54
